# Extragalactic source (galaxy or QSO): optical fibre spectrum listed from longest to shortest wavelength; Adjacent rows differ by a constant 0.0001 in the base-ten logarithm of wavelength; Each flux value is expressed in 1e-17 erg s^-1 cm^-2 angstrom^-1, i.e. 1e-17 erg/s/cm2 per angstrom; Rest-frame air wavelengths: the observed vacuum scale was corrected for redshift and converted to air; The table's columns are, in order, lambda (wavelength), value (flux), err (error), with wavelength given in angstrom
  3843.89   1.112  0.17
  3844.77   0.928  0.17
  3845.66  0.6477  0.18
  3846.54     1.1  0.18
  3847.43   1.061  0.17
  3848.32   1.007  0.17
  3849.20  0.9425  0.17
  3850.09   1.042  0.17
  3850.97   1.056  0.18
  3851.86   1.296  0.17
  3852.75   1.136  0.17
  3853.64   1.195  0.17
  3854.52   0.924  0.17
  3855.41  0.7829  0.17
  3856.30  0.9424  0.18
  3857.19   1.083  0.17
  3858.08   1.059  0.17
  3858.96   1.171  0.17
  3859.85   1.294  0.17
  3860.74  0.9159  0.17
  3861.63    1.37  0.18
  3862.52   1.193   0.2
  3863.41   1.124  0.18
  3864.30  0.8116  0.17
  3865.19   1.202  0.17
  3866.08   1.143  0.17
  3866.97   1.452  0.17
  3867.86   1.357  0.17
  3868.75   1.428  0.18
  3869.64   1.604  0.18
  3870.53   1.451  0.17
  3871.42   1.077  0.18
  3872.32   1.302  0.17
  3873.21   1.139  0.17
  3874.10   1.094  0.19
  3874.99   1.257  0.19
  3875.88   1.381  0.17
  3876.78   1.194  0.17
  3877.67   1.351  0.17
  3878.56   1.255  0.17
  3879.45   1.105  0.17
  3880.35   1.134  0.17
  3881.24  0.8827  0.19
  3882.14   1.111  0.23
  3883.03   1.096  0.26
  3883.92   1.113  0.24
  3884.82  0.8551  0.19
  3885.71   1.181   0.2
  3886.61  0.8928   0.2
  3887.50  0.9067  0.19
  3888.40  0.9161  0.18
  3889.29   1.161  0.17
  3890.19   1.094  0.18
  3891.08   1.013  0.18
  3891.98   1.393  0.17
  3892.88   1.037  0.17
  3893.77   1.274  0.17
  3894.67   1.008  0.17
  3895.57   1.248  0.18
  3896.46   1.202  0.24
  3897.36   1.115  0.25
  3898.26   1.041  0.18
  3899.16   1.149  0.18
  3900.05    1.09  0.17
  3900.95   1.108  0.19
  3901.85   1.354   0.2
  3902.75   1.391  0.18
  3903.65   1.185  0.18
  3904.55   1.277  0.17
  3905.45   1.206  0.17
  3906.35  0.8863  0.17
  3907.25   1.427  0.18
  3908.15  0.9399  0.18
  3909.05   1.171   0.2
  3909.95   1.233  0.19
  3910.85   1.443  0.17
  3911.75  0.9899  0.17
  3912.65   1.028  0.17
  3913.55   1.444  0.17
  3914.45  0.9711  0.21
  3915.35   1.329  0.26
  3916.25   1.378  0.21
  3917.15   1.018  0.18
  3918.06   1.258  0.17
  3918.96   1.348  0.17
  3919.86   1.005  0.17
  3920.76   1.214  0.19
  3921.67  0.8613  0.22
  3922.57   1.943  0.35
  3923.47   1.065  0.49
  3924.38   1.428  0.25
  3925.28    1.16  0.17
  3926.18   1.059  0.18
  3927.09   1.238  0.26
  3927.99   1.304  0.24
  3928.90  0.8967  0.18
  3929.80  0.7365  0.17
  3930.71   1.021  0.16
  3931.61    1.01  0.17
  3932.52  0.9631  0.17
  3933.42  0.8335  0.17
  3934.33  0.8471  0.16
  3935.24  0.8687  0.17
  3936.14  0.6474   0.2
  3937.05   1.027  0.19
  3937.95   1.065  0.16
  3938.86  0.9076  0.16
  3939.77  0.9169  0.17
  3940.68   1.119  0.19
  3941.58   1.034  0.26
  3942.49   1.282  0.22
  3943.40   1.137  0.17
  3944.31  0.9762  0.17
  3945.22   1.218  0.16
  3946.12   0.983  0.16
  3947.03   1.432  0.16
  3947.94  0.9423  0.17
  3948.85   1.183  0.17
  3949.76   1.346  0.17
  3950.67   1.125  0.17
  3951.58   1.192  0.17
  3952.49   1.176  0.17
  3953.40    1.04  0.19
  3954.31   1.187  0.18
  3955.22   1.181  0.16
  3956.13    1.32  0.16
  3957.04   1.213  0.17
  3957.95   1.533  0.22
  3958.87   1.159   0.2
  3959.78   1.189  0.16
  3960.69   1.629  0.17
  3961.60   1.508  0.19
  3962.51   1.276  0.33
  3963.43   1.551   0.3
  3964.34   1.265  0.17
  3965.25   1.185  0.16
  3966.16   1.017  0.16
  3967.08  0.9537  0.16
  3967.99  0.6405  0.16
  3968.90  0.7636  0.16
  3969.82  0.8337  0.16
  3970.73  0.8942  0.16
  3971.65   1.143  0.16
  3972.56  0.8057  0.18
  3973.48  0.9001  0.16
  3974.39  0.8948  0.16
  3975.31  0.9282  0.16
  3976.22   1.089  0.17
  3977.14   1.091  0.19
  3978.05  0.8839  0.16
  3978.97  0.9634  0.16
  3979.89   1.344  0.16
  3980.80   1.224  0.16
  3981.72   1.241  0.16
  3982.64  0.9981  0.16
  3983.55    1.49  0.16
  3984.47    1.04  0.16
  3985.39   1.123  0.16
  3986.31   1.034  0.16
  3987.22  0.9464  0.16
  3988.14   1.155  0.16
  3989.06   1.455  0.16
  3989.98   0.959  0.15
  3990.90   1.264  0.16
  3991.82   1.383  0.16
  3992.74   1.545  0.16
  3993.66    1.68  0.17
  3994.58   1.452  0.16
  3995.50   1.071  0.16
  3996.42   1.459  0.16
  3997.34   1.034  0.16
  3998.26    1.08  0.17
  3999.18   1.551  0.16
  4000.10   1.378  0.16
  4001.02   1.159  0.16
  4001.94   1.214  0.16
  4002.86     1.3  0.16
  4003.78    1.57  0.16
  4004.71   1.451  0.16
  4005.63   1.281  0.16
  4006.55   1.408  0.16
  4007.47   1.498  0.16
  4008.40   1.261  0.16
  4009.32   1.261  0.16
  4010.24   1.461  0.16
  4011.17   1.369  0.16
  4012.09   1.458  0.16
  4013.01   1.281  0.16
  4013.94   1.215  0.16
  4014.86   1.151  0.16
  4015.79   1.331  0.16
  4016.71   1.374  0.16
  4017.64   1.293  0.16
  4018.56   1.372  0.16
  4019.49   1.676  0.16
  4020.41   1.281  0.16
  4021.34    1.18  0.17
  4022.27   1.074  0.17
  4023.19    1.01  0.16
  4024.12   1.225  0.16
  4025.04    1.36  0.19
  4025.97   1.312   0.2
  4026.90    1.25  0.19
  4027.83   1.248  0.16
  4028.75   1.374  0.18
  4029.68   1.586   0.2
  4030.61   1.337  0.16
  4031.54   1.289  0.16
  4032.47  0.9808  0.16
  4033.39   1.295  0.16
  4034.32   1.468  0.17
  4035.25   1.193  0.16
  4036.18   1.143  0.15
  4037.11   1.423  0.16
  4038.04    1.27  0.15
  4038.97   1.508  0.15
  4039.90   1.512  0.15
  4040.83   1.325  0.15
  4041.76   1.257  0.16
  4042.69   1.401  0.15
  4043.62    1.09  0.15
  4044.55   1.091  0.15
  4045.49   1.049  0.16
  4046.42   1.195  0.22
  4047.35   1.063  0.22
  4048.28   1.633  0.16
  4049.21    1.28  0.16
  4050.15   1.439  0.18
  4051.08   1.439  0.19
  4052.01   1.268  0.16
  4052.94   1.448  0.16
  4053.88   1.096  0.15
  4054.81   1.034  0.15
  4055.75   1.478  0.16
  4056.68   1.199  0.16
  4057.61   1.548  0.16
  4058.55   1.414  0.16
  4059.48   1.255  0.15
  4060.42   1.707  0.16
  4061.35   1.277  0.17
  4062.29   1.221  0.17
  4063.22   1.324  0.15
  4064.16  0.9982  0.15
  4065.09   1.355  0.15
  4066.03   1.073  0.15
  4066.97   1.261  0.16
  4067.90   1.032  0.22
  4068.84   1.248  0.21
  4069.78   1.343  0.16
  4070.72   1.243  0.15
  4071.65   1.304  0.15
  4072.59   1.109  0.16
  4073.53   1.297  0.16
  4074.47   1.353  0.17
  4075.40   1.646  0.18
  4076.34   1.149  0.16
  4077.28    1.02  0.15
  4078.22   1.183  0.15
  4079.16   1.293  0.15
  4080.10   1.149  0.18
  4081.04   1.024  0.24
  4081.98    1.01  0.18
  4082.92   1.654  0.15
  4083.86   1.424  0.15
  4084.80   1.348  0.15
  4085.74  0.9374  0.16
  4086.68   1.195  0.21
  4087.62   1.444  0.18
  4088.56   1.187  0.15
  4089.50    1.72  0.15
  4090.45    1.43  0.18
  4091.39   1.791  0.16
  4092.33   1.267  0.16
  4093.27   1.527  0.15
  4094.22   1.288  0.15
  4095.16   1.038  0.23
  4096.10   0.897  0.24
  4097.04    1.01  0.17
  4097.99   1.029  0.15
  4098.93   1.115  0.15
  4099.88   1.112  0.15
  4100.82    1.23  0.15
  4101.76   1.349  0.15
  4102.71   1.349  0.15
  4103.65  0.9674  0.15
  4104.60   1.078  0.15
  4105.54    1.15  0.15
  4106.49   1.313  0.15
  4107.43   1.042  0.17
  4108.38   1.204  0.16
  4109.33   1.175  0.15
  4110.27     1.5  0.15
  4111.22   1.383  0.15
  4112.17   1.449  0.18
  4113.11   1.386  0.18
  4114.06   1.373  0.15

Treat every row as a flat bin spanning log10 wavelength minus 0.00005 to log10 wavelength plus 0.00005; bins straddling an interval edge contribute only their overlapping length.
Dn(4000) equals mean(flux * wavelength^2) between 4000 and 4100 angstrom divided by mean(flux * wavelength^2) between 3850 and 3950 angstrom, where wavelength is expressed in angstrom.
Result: 1.2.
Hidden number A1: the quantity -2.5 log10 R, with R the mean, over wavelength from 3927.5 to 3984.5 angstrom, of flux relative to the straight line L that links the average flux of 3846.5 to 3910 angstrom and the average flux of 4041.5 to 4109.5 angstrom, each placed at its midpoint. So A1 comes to 0.094 mag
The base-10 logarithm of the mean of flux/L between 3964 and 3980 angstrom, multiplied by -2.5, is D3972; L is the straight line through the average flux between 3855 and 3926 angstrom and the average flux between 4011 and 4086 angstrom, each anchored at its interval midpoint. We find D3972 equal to 0.26 mag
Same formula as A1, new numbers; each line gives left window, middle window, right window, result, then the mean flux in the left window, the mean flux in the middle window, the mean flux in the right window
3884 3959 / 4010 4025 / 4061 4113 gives -0.09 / 1.13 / 1.3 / 1.25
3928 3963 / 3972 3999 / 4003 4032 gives 0.07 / 1.11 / 1.16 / 1.33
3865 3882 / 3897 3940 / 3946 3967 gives 0.12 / 1.25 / 1.12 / 1.24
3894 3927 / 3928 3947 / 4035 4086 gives 0.21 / 1.19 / 0.992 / 1.27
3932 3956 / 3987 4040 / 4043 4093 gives -0.11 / 1.07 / 1.31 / 1.29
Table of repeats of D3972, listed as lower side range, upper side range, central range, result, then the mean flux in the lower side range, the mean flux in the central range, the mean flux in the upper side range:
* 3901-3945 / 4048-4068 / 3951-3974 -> 0.032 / 1.12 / 1.14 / 1.31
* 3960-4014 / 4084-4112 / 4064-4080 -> 0.006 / 1.21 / 1.23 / 1.25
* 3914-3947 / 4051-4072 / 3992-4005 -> -0.139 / 1.09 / 1.35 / 1.28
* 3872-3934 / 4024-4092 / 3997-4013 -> -0.079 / 1.15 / 1.34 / 1.3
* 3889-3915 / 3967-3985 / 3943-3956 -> -0.089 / 1.17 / 1.16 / 1.01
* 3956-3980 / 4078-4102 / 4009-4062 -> -0.105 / 1.1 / 1.31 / 1.26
